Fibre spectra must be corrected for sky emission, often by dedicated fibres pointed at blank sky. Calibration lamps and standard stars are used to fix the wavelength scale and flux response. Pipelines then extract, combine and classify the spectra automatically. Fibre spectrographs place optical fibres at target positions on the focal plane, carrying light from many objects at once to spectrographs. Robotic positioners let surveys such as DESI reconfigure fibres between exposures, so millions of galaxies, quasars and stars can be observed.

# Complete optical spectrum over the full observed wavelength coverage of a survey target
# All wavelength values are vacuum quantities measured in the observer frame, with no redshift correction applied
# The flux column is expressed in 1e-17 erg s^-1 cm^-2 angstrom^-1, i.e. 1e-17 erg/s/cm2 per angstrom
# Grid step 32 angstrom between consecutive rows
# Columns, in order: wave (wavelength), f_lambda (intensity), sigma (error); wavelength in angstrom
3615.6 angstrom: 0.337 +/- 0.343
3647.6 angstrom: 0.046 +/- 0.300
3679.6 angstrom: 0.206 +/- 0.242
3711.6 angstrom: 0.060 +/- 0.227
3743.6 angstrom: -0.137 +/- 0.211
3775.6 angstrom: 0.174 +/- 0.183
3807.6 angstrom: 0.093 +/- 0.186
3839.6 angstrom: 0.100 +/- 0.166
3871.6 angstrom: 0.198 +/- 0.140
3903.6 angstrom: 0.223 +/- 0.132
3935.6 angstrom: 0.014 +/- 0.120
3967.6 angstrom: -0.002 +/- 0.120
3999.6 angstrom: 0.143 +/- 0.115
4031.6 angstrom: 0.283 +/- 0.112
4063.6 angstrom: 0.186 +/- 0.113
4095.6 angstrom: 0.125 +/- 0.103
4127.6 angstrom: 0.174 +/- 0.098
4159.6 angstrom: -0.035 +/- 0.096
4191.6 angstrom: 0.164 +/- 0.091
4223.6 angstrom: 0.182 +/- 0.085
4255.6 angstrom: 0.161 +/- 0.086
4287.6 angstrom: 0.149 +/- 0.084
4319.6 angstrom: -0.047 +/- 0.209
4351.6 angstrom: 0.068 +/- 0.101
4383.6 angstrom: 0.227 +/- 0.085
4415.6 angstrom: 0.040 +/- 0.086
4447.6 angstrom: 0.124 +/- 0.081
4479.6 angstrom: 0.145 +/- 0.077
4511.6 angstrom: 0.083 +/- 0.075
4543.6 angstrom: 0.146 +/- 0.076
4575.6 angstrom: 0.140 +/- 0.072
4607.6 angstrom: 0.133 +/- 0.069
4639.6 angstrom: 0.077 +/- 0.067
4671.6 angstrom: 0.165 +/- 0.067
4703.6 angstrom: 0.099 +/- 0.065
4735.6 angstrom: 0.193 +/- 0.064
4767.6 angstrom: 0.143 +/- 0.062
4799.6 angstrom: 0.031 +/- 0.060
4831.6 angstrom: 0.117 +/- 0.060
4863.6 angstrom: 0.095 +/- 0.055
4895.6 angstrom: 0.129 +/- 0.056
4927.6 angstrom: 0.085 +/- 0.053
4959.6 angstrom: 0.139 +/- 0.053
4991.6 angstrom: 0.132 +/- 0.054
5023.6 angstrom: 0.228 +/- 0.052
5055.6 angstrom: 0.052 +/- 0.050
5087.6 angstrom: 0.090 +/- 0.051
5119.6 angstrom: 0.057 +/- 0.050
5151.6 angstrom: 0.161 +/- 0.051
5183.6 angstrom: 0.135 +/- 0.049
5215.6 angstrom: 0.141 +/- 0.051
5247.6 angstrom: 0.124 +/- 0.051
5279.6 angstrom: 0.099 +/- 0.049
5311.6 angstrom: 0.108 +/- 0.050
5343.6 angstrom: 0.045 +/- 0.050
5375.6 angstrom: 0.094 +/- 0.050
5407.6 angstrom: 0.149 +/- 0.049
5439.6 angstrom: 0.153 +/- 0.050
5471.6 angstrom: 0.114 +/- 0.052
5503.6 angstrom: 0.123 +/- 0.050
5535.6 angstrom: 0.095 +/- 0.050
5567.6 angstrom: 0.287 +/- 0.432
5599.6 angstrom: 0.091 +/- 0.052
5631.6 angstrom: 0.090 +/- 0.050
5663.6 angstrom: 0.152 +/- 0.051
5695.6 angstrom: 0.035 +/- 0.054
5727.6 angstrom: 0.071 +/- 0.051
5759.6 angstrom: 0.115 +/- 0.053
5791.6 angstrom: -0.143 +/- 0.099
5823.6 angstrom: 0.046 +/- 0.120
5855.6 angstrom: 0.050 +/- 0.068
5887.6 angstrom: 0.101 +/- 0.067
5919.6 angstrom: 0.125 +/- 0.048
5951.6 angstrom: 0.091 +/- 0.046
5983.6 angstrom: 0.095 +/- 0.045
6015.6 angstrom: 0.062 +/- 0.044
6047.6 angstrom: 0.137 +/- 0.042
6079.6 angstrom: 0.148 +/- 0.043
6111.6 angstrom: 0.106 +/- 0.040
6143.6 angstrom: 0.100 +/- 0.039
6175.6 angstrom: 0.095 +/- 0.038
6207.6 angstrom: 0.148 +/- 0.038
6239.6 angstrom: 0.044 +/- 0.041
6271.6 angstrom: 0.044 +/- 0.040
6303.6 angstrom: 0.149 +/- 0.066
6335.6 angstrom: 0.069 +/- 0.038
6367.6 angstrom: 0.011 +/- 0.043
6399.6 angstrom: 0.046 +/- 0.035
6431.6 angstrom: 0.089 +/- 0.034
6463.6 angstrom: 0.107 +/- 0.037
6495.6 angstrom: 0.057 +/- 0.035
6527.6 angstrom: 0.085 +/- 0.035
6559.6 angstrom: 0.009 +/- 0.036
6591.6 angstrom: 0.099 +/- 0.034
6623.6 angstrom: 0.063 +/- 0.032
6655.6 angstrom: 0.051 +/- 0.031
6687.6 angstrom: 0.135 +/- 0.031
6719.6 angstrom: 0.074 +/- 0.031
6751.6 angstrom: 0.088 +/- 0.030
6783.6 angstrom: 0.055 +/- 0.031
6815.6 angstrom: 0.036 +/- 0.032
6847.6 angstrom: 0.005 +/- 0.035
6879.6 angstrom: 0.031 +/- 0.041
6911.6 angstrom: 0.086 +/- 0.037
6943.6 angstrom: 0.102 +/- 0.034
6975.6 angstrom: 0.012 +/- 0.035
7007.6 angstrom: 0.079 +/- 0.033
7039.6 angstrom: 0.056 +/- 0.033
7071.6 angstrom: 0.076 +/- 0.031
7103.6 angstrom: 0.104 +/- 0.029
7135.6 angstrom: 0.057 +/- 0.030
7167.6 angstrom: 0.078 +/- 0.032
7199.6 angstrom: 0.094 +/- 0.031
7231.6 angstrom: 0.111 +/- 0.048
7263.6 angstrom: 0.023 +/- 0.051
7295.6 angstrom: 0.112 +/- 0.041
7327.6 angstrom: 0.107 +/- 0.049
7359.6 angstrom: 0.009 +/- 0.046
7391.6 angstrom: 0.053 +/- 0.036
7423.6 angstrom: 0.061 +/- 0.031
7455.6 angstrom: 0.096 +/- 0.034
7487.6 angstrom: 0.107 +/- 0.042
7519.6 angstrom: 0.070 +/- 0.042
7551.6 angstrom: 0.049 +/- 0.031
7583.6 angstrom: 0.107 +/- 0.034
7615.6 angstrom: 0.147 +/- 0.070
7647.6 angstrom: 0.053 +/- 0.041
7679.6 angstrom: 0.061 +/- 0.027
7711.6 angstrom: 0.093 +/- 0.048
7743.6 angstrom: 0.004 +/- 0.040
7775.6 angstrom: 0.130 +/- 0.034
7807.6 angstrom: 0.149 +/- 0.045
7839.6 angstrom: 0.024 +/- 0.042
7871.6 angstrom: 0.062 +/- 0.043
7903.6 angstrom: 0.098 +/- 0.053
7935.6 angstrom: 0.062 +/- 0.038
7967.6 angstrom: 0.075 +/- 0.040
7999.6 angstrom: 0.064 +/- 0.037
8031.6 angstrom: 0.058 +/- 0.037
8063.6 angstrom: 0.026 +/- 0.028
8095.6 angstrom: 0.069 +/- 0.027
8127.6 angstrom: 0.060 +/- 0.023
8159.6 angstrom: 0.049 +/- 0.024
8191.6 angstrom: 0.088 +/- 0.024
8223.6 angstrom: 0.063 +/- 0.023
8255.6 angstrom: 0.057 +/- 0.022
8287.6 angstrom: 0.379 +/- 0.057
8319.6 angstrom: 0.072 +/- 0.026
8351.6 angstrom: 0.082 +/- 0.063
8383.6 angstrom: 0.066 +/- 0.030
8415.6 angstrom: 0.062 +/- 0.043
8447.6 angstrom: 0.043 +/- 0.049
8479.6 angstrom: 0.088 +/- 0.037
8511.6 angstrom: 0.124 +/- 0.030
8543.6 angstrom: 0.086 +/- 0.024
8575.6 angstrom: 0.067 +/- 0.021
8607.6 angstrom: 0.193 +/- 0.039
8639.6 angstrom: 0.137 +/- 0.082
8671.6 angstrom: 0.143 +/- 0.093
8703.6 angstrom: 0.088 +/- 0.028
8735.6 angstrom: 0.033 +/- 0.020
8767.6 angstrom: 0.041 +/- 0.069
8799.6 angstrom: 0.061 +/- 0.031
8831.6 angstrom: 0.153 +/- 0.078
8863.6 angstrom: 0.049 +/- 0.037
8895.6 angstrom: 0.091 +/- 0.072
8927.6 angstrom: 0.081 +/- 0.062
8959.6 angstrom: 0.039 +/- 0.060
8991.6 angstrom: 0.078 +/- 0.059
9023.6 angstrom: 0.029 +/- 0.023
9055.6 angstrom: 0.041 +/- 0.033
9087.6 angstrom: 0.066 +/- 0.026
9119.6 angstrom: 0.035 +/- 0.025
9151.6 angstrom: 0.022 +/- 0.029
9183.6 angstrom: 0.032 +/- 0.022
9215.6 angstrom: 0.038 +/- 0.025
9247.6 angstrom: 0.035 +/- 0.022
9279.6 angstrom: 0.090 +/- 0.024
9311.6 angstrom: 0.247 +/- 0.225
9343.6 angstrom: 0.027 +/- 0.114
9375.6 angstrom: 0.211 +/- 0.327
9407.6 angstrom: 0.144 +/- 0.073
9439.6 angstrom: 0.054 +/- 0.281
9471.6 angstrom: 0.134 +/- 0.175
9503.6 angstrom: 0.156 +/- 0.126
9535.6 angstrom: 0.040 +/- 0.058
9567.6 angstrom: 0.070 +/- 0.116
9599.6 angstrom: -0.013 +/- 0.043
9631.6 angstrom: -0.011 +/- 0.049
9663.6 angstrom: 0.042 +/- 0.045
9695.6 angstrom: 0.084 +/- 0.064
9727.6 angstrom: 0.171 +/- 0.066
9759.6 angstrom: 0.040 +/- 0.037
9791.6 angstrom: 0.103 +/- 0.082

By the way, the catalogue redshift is 1.23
